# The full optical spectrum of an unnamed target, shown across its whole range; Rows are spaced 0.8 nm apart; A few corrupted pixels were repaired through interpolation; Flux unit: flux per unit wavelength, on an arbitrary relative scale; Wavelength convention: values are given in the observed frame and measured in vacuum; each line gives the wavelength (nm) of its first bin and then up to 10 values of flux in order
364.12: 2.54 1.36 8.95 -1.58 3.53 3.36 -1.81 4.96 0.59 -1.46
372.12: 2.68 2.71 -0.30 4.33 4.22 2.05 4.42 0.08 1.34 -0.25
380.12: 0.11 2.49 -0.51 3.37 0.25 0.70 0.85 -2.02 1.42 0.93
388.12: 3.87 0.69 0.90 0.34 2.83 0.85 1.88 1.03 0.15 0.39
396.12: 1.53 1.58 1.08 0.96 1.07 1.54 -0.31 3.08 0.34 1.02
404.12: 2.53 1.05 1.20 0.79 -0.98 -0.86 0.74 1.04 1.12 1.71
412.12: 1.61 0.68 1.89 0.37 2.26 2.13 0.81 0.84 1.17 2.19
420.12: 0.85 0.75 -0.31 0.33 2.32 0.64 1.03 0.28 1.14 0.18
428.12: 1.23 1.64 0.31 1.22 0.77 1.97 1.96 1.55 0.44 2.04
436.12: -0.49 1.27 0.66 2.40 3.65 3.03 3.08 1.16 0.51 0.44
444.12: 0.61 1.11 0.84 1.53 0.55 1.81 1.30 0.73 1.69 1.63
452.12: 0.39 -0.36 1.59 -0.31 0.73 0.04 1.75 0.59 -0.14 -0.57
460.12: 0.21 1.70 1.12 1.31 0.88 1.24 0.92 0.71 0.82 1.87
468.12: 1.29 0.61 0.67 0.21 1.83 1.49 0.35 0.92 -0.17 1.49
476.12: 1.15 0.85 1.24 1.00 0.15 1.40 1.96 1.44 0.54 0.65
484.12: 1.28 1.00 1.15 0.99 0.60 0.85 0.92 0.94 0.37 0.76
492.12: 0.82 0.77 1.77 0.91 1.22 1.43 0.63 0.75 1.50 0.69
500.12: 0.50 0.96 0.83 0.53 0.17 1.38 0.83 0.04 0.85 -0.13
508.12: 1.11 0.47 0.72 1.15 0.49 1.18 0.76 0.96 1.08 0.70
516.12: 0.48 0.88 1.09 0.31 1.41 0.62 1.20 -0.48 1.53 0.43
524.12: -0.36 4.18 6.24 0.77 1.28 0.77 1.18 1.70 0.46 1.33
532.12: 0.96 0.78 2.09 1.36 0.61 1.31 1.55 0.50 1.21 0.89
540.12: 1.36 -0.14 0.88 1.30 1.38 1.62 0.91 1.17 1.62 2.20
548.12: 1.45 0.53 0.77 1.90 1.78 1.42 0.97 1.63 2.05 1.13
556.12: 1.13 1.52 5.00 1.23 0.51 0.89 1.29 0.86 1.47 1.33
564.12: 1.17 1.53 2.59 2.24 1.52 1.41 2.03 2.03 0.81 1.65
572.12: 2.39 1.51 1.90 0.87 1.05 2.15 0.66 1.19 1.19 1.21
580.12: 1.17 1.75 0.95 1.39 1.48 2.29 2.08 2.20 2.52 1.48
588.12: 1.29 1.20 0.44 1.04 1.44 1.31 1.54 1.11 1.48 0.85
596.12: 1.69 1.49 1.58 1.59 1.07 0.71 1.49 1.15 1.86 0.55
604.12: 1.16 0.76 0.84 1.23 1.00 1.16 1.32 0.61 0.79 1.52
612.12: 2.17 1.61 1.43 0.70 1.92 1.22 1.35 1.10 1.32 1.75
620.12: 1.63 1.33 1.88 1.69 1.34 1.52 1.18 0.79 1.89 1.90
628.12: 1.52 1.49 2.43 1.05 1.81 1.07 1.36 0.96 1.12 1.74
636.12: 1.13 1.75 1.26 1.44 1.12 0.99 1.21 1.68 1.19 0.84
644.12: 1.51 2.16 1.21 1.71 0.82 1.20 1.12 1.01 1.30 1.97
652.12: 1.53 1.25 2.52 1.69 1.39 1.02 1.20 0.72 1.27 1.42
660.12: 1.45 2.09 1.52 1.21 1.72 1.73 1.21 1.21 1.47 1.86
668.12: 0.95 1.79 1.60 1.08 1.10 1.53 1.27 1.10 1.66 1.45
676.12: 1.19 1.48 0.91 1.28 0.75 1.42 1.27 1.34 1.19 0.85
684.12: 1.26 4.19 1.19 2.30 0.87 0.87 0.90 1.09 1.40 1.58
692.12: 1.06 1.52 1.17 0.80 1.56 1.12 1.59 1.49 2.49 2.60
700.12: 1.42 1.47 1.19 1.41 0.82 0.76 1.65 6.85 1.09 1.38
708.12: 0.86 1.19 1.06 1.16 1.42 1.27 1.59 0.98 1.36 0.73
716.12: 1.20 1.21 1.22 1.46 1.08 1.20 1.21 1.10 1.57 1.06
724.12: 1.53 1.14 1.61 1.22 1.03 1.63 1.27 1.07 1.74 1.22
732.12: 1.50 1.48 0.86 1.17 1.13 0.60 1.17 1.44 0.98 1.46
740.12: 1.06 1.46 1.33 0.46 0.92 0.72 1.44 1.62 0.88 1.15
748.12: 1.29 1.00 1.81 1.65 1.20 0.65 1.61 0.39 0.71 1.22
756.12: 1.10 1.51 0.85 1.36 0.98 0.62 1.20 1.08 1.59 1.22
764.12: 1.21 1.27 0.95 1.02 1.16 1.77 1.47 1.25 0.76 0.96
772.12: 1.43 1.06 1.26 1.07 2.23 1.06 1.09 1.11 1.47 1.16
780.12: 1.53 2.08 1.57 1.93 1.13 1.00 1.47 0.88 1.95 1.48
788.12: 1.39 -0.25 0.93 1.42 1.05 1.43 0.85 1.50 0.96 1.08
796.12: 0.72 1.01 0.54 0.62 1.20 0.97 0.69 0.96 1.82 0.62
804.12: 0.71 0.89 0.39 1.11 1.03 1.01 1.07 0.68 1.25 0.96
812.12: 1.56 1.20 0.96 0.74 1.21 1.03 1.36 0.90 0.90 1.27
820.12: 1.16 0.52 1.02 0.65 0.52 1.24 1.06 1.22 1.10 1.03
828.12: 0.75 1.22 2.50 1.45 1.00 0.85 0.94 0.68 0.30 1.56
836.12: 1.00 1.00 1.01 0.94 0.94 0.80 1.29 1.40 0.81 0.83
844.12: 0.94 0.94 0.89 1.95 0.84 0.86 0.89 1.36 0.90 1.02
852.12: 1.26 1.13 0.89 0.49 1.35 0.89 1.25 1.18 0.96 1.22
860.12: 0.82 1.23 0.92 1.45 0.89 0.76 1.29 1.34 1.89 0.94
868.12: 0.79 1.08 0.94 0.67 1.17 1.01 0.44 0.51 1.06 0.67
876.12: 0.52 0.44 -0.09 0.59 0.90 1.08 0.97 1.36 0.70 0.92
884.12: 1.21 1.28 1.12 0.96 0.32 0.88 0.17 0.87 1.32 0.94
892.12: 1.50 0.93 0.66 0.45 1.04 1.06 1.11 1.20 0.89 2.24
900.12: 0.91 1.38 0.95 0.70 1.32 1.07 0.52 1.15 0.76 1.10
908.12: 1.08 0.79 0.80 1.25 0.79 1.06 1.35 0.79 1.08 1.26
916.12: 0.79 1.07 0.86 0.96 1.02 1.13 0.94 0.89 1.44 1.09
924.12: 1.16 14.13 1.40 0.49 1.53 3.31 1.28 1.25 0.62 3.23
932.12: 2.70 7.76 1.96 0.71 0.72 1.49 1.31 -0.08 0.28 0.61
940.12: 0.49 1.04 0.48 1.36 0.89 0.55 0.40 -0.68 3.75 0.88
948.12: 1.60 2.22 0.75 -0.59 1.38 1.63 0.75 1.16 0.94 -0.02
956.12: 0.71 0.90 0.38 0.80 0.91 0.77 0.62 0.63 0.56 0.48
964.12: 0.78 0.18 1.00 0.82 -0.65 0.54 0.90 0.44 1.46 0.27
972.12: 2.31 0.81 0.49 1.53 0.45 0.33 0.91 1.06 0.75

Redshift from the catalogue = 0.41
